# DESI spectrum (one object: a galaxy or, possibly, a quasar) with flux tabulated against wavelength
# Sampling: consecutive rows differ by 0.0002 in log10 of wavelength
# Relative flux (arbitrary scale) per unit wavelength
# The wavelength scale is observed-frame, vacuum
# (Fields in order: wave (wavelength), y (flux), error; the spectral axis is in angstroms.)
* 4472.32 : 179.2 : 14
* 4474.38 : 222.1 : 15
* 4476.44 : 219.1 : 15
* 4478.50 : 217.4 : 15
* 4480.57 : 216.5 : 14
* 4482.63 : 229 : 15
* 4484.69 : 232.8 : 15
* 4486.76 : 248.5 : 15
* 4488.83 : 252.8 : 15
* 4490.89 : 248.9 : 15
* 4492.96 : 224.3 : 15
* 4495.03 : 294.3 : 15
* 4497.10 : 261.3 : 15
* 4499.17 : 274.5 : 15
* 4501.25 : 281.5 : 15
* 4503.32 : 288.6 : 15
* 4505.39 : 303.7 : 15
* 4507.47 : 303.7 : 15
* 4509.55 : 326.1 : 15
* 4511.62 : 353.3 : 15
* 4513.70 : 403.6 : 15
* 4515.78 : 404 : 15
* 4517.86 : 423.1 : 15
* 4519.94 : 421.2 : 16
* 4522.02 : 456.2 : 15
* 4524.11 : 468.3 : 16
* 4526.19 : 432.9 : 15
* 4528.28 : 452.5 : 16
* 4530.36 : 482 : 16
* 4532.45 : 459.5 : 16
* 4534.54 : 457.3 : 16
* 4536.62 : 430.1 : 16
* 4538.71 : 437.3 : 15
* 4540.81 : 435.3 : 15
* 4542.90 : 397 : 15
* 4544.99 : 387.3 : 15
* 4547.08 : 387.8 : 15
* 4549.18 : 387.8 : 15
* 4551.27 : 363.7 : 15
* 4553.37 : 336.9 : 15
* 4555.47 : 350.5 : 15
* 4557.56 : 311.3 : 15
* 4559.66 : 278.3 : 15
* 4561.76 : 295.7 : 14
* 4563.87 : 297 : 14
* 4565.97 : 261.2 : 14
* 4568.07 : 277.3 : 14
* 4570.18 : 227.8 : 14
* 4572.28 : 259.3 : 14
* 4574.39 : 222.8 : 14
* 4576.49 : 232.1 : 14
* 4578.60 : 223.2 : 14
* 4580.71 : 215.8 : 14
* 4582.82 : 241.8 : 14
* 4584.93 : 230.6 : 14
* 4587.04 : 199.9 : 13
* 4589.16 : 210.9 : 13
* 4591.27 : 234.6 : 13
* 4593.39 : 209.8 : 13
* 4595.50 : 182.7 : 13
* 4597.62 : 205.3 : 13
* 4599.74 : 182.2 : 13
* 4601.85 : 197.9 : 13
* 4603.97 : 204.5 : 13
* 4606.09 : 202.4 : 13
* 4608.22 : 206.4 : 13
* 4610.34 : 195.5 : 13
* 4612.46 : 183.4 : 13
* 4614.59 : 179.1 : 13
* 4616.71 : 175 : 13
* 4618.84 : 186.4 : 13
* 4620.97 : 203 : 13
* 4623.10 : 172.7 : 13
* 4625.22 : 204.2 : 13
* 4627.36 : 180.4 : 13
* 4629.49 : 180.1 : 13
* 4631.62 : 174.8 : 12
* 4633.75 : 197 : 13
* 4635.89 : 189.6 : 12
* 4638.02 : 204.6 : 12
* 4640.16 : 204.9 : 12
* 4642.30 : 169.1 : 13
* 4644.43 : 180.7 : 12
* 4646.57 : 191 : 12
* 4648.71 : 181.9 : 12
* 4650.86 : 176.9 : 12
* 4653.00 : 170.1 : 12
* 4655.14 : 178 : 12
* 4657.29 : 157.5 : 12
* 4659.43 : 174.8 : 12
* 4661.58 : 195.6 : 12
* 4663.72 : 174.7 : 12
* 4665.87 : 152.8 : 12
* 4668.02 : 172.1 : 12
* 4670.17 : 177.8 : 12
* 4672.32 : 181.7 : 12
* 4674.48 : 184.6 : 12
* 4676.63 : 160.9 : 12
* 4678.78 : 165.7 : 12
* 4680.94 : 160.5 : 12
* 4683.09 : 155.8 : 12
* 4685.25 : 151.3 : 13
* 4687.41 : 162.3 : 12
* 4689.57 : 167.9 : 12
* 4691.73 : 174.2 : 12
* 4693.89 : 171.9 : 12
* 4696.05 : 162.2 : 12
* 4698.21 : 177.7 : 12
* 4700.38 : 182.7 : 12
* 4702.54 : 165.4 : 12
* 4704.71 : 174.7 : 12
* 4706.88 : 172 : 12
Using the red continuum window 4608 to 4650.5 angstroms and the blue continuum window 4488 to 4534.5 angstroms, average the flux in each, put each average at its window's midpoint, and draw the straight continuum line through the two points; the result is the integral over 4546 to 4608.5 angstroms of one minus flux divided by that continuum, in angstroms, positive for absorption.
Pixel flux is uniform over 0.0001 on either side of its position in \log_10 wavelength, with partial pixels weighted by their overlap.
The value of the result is 2.5 angstroms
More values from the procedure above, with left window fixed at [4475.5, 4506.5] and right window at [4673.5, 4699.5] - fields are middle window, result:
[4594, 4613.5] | 0.7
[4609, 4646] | 1.0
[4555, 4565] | -3.6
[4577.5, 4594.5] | -0.8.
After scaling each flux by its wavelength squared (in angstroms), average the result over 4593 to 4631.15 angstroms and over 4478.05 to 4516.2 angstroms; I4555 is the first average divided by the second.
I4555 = 0.7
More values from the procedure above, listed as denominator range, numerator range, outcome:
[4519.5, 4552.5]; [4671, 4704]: 0.42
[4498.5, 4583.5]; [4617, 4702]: 0.54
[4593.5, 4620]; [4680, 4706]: 0.90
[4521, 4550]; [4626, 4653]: 0.45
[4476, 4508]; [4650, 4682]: 0.73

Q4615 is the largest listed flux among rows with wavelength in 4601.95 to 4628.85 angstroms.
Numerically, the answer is 206.4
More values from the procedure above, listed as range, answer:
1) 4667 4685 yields 184.6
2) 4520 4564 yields 482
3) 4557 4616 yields 311.3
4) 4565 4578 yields 277.3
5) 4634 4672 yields 204.9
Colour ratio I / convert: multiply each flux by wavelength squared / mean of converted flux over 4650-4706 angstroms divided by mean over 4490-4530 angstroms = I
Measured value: 0.52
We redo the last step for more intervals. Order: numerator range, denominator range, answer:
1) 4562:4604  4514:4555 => 0.55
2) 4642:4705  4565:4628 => 0.84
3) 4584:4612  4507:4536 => 0.50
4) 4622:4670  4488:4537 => 0.53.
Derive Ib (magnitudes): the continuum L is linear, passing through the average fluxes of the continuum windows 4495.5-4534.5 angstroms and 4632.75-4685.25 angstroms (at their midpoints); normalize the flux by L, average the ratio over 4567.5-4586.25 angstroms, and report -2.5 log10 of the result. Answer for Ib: 0.23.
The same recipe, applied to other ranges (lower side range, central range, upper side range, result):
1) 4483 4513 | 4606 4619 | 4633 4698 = 0.10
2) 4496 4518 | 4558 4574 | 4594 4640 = -0.07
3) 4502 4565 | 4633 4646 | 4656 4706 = 0.20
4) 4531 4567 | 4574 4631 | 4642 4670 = 0.32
